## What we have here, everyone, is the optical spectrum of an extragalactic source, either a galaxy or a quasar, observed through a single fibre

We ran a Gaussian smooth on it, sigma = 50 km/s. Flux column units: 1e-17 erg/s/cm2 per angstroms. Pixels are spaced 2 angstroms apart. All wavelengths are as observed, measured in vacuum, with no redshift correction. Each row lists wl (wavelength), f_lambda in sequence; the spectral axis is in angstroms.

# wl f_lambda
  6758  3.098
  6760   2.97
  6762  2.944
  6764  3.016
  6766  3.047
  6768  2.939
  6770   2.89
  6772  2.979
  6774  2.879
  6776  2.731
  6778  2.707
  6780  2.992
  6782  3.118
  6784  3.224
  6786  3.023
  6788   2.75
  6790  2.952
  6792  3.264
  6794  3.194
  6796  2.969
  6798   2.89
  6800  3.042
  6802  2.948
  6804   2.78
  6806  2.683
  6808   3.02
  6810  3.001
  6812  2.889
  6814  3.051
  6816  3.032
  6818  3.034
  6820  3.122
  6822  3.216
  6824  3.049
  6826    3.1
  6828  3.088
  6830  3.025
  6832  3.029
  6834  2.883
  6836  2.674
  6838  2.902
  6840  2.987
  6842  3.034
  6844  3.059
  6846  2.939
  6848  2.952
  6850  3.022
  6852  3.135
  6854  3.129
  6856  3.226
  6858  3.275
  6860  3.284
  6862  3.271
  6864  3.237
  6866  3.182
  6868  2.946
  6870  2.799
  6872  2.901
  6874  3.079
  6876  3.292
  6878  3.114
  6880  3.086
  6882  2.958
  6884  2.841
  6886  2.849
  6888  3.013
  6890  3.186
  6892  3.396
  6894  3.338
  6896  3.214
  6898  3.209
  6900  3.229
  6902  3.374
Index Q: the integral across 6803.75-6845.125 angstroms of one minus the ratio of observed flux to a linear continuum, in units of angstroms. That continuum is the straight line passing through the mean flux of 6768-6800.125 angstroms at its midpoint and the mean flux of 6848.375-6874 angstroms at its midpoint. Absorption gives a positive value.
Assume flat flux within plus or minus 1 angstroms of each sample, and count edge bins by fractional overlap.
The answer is 0.8 angstroms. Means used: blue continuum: 2.97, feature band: 2.99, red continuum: 3.11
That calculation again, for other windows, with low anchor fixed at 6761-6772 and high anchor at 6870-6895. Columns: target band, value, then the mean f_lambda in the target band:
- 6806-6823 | -0.06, 3.02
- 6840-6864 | -0.57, 3.12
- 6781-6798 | -0.35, 3.05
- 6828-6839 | 0.40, 2.92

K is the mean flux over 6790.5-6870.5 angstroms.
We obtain 3.04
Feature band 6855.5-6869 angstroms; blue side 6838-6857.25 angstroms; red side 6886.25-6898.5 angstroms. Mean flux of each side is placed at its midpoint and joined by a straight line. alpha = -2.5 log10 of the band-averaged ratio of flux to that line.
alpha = -0.04 mag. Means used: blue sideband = 3.05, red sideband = 3.2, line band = 3.2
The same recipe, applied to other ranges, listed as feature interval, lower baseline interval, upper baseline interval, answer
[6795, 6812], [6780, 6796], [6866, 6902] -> 0.06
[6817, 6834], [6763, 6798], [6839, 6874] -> -0.01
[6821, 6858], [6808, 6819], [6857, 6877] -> 0.01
